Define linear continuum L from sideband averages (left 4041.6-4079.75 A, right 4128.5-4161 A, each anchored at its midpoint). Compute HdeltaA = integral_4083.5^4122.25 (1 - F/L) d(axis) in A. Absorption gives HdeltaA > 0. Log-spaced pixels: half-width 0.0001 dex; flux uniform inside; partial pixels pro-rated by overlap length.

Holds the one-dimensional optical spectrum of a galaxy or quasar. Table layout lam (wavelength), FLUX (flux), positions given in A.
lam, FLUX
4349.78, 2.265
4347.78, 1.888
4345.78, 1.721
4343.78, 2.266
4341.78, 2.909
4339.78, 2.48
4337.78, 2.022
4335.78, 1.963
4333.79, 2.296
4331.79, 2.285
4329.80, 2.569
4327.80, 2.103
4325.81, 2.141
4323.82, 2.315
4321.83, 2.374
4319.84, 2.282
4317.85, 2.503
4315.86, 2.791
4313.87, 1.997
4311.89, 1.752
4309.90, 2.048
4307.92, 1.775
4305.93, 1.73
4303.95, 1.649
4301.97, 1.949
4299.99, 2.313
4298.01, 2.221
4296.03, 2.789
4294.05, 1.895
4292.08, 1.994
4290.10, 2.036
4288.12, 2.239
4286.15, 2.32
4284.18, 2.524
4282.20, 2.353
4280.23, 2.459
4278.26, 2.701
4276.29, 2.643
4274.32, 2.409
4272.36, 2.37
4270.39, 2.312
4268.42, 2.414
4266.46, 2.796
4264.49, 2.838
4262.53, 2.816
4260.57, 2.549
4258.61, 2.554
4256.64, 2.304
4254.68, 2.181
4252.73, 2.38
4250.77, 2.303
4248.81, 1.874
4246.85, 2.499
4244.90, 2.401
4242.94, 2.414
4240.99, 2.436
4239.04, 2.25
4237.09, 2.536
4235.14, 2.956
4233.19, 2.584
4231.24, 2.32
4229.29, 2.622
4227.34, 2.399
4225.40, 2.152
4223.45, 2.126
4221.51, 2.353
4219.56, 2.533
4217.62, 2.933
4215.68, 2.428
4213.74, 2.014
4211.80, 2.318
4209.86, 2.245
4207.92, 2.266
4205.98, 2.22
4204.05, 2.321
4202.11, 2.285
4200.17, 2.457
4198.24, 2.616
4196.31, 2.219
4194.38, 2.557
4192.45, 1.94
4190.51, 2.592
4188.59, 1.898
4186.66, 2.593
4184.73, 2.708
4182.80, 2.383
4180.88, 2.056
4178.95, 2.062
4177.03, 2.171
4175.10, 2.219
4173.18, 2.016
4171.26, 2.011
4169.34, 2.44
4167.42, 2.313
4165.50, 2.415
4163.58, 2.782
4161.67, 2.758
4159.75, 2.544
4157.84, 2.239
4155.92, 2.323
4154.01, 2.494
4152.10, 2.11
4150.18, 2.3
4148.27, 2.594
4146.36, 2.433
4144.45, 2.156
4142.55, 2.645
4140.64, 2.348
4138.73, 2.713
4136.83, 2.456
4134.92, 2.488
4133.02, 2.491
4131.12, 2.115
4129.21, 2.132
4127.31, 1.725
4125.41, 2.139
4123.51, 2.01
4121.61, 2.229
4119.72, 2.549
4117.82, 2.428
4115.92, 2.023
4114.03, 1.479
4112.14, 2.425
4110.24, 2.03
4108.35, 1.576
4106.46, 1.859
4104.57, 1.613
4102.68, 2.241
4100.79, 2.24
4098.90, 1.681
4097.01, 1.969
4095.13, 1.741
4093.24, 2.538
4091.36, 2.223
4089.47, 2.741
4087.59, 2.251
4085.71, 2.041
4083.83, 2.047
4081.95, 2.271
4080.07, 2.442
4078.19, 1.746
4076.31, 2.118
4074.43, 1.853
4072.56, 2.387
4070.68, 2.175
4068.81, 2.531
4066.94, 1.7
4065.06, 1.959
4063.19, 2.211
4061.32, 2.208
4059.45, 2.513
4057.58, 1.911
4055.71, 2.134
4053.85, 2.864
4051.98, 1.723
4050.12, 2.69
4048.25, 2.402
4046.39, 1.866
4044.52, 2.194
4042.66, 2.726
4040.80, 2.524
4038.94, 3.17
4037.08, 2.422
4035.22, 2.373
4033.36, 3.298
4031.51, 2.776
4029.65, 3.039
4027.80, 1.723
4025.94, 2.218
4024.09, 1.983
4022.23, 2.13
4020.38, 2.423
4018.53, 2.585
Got 3.5 A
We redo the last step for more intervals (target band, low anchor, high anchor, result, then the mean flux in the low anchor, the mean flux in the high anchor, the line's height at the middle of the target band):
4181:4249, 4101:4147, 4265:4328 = -5.0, 2.18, 2.26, 2.22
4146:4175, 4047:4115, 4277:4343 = -2.9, 2.12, 2.24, 2.16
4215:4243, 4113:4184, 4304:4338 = -3.0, 2.29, 2.16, 2.23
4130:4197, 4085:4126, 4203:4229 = -4.2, 2.09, 2.34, 2.22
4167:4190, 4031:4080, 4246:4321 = 0.7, 2.32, 2.3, 2.31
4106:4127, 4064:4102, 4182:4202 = 1.4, 2.13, 2.39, 2.21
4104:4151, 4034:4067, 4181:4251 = 3.0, 2.33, 2.38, 2.36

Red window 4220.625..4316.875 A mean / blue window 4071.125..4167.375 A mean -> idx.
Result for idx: 1.0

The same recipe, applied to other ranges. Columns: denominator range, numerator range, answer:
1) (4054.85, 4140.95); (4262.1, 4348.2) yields 1.06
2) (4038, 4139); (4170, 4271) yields 1.08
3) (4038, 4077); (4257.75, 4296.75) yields 1.07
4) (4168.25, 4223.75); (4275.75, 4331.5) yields 0.96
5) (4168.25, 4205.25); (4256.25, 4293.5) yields 1.07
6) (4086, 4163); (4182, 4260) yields 1.07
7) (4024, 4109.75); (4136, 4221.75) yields 1.06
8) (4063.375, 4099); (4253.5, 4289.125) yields 1.16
